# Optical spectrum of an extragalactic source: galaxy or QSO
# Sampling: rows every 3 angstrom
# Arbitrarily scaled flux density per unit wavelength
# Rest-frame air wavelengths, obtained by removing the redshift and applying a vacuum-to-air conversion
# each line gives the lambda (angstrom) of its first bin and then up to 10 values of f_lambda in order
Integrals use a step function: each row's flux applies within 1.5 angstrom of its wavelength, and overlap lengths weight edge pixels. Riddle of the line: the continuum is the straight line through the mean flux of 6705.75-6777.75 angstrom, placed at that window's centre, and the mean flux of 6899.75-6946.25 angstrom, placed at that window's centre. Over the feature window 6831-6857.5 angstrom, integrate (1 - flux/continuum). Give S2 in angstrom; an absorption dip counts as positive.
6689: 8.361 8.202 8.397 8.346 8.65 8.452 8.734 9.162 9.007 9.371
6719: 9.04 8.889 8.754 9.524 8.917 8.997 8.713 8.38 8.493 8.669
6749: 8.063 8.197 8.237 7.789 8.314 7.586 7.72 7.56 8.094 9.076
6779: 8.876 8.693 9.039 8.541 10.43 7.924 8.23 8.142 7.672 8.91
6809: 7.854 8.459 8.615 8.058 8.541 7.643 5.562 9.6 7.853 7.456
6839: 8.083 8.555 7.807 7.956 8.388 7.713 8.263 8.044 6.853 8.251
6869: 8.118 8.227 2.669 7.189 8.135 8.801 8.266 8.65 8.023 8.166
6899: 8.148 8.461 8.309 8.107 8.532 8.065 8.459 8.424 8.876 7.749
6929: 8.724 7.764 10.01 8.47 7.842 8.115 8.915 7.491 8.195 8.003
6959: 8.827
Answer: 1.4 angstrom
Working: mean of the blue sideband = 8.55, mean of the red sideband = 8.4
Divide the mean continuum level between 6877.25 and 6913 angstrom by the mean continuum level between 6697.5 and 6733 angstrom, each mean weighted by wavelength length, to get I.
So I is 0.9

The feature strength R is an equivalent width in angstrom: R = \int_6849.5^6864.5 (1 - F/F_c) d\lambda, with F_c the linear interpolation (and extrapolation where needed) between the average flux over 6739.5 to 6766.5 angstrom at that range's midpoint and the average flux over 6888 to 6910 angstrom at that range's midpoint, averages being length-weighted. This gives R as 0.7 angstrom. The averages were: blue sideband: 8.17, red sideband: 8.27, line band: 7.85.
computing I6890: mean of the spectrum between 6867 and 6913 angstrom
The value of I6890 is 7.86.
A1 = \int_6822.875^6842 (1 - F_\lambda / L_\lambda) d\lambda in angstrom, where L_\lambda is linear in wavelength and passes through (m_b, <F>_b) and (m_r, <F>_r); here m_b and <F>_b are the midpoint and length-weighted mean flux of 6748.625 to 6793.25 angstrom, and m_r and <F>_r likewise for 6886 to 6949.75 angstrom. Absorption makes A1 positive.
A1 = 1.4 angstrom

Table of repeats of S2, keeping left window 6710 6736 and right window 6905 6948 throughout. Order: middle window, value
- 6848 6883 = 4.6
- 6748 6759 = 1.1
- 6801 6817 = 0.9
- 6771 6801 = 0.6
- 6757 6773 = 2.0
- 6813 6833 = 1.7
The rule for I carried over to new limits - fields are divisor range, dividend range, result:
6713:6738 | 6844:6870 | 0.88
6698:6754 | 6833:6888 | 0.88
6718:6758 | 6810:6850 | 0.93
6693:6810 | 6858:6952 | 0.94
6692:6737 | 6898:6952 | 0.94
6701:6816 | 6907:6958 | 0.98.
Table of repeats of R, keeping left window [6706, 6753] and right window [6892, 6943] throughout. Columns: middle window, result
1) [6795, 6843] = 2.9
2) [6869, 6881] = 2.7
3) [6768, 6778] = 0.5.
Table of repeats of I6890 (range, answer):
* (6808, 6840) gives 7.98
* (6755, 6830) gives 8.25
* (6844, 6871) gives 7.94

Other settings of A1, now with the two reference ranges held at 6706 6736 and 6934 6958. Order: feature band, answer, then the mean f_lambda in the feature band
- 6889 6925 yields 0.6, 8.34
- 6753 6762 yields 0.8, 8.11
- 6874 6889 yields 2.3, 7.21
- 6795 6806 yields 0.8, 8.13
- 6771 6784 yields 0.3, 8.66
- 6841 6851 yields 0.6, 8.13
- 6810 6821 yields 0.5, 8.38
